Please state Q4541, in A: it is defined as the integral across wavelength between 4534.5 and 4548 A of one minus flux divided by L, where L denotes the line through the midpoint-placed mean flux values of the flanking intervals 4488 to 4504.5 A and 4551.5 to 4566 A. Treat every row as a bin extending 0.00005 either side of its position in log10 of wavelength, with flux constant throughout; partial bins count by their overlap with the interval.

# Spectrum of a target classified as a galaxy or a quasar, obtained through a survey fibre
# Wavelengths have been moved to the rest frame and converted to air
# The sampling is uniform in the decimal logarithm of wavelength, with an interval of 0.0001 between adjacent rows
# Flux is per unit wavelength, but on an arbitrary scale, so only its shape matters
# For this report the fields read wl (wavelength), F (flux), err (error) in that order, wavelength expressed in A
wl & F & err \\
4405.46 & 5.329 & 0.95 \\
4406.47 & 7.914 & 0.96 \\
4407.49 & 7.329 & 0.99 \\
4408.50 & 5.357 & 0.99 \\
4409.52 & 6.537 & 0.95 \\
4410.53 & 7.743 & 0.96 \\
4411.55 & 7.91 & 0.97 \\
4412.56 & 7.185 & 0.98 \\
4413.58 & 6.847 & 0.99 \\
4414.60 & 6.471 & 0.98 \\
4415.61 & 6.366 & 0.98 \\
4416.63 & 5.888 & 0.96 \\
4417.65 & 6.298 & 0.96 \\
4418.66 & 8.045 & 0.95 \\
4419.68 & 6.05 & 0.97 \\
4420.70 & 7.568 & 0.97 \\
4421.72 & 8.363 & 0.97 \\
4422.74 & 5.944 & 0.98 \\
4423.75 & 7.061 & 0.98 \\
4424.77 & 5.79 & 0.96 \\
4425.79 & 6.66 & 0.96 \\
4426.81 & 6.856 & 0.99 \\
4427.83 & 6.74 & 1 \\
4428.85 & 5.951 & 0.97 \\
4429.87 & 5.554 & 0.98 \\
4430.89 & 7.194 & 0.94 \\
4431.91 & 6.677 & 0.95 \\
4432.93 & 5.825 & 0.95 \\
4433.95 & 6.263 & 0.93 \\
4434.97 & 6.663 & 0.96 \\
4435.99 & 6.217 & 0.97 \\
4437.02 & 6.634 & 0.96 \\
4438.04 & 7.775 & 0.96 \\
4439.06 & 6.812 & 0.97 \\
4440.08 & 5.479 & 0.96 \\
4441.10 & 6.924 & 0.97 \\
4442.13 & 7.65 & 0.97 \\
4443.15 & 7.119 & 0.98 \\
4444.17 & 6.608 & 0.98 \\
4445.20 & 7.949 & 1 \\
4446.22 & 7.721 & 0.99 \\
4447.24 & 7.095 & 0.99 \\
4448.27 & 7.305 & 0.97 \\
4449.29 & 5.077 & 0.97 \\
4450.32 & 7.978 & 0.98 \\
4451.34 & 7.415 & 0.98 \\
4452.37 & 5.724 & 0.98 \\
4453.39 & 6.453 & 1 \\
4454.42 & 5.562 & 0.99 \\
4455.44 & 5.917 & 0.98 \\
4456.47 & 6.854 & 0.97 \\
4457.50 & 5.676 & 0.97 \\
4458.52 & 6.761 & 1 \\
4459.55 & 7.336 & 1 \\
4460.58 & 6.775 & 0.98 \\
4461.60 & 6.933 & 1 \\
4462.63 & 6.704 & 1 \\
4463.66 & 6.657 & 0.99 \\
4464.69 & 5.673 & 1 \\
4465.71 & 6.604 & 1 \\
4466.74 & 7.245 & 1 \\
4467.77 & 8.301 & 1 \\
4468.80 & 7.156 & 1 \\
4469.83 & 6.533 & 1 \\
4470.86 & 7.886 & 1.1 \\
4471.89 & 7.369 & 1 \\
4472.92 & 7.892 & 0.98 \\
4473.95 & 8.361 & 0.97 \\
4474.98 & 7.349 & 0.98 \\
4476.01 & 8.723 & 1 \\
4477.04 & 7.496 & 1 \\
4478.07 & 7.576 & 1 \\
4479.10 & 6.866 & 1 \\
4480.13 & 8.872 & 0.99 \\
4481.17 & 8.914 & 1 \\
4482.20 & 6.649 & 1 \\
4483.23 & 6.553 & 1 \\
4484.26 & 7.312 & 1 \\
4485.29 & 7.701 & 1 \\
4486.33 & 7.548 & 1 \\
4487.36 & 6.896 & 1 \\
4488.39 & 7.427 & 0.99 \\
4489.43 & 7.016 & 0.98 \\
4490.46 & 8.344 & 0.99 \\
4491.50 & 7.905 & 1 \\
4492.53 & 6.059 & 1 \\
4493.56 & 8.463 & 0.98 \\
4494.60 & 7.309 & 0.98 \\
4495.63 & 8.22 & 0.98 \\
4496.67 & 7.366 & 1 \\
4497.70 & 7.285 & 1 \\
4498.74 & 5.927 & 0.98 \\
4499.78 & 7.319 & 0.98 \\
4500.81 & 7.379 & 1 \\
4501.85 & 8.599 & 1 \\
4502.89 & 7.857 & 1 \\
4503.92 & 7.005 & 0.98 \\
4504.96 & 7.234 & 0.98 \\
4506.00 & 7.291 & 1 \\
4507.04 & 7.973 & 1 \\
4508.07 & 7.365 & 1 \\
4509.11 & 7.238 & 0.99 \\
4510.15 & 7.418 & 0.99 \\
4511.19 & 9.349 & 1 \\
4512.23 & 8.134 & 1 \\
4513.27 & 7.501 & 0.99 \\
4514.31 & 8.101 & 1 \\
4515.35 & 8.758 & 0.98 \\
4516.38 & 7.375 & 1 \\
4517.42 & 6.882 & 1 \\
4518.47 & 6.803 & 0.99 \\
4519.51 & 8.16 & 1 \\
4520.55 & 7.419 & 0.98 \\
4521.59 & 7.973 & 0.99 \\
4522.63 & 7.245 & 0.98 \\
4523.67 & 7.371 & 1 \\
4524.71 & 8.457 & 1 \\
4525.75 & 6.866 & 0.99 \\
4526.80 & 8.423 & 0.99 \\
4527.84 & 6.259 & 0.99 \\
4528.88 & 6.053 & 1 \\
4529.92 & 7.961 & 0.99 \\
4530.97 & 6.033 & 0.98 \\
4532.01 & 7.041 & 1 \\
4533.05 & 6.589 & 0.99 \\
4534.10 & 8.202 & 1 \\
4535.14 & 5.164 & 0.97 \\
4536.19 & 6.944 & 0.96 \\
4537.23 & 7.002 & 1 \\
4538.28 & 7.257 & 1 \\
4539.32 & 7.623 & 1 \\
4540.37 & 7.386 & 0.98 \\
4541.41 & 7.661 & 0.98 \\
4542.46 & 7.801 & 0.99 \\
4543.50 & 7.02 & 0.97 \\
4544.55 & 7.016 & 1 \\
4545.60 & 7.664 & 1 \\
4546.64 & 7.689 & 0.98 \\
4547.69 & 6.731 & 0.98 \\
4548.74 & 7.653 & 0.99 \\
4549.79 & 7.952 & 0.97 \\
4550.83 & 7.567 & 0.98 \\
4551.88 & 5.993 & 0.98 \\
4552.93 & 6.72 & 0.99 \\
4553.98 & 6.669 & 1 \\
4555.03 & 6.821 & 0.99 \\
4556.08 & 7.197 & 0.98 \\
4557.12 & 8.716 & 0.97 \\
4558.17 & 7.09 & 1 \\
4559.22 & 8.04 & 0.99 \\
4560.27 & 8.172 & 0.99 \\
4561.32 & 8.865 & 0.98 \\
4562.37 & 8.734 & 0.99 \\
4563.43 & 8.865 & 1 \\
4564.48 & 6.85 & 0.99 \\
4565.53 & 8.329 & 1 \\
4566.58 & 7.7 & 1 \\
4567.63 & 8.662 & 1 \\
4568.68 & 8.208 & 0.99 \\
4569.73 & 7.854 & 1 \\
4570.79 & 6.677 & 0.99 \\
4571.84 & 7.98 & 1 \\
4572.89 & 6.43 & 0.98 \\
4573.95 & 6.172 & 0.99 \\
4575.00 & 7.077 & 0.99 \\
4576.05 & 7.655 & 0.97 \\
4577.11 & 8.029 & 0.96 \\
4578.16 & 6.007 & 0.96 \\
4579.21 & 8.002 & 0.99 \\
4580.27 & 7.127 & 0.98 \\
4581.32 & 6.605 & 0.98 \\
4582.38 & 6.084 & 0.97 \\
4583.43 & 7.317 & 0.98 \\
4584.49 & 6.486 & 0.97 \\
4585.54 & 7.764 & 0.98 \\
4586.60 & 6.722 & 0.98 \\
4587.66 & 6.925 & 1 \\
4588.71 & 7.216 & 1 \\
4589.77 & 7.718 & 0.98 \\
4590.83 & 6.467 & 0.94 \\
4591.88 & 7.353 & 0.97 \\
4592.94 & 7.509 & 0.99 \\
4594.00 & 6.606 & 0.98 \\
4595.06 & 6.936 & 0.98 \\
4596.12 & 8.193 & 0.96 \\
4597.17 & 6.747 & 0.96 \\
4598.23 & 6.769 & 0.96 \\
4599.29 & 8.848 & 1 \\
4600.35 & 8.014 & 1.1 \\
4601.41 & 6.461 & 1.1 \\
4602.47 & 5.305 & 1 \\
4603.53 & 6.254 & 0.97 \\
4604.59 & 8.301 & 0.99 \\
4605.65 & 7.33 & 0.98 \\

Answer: 0.78 A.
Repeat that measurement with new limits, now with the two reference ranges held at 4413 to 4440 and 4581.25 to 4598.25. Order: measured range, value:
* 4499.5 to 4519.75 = -2.5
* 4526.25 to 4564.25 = -2.3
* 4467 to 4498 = -3.7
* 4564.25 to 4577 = -0.9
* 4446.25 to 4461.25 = 0.2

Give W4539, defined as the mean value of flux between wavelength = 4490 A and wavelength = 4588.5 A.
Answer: 7.42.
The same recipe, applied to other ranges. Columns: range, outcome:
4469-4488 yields 7.58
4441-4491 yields 7.15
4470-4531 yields 7.55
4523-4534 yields 7.15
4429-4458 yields 6.64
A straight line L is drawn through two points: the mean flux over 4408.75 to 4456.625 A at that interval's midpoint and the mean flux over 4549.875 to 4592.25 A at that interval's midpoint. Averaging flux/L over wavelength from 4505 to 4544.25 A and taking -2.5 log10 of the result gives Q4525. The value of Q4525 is -0.04 mag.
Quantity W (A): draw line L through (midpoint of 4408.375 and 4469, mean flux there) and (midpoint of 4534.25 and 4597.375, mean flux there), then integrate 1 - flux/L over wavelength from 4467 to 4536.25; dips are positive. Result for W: -4.4 A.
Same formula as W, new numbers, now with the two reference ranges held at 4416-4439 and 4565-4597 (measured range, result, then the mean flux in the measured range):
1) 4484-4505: -1.6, 7.44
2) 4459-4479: -1.4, 7.28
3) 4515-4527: -1.0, 7.61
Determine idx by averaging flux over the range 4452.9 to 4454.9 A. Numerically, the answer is 6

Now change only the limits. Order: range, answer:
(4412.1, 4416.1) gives 6.71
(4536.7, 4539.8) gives 7.3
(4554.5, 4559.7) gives 7.58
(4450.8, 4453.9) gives 6.56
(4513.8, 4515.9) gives 8.45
